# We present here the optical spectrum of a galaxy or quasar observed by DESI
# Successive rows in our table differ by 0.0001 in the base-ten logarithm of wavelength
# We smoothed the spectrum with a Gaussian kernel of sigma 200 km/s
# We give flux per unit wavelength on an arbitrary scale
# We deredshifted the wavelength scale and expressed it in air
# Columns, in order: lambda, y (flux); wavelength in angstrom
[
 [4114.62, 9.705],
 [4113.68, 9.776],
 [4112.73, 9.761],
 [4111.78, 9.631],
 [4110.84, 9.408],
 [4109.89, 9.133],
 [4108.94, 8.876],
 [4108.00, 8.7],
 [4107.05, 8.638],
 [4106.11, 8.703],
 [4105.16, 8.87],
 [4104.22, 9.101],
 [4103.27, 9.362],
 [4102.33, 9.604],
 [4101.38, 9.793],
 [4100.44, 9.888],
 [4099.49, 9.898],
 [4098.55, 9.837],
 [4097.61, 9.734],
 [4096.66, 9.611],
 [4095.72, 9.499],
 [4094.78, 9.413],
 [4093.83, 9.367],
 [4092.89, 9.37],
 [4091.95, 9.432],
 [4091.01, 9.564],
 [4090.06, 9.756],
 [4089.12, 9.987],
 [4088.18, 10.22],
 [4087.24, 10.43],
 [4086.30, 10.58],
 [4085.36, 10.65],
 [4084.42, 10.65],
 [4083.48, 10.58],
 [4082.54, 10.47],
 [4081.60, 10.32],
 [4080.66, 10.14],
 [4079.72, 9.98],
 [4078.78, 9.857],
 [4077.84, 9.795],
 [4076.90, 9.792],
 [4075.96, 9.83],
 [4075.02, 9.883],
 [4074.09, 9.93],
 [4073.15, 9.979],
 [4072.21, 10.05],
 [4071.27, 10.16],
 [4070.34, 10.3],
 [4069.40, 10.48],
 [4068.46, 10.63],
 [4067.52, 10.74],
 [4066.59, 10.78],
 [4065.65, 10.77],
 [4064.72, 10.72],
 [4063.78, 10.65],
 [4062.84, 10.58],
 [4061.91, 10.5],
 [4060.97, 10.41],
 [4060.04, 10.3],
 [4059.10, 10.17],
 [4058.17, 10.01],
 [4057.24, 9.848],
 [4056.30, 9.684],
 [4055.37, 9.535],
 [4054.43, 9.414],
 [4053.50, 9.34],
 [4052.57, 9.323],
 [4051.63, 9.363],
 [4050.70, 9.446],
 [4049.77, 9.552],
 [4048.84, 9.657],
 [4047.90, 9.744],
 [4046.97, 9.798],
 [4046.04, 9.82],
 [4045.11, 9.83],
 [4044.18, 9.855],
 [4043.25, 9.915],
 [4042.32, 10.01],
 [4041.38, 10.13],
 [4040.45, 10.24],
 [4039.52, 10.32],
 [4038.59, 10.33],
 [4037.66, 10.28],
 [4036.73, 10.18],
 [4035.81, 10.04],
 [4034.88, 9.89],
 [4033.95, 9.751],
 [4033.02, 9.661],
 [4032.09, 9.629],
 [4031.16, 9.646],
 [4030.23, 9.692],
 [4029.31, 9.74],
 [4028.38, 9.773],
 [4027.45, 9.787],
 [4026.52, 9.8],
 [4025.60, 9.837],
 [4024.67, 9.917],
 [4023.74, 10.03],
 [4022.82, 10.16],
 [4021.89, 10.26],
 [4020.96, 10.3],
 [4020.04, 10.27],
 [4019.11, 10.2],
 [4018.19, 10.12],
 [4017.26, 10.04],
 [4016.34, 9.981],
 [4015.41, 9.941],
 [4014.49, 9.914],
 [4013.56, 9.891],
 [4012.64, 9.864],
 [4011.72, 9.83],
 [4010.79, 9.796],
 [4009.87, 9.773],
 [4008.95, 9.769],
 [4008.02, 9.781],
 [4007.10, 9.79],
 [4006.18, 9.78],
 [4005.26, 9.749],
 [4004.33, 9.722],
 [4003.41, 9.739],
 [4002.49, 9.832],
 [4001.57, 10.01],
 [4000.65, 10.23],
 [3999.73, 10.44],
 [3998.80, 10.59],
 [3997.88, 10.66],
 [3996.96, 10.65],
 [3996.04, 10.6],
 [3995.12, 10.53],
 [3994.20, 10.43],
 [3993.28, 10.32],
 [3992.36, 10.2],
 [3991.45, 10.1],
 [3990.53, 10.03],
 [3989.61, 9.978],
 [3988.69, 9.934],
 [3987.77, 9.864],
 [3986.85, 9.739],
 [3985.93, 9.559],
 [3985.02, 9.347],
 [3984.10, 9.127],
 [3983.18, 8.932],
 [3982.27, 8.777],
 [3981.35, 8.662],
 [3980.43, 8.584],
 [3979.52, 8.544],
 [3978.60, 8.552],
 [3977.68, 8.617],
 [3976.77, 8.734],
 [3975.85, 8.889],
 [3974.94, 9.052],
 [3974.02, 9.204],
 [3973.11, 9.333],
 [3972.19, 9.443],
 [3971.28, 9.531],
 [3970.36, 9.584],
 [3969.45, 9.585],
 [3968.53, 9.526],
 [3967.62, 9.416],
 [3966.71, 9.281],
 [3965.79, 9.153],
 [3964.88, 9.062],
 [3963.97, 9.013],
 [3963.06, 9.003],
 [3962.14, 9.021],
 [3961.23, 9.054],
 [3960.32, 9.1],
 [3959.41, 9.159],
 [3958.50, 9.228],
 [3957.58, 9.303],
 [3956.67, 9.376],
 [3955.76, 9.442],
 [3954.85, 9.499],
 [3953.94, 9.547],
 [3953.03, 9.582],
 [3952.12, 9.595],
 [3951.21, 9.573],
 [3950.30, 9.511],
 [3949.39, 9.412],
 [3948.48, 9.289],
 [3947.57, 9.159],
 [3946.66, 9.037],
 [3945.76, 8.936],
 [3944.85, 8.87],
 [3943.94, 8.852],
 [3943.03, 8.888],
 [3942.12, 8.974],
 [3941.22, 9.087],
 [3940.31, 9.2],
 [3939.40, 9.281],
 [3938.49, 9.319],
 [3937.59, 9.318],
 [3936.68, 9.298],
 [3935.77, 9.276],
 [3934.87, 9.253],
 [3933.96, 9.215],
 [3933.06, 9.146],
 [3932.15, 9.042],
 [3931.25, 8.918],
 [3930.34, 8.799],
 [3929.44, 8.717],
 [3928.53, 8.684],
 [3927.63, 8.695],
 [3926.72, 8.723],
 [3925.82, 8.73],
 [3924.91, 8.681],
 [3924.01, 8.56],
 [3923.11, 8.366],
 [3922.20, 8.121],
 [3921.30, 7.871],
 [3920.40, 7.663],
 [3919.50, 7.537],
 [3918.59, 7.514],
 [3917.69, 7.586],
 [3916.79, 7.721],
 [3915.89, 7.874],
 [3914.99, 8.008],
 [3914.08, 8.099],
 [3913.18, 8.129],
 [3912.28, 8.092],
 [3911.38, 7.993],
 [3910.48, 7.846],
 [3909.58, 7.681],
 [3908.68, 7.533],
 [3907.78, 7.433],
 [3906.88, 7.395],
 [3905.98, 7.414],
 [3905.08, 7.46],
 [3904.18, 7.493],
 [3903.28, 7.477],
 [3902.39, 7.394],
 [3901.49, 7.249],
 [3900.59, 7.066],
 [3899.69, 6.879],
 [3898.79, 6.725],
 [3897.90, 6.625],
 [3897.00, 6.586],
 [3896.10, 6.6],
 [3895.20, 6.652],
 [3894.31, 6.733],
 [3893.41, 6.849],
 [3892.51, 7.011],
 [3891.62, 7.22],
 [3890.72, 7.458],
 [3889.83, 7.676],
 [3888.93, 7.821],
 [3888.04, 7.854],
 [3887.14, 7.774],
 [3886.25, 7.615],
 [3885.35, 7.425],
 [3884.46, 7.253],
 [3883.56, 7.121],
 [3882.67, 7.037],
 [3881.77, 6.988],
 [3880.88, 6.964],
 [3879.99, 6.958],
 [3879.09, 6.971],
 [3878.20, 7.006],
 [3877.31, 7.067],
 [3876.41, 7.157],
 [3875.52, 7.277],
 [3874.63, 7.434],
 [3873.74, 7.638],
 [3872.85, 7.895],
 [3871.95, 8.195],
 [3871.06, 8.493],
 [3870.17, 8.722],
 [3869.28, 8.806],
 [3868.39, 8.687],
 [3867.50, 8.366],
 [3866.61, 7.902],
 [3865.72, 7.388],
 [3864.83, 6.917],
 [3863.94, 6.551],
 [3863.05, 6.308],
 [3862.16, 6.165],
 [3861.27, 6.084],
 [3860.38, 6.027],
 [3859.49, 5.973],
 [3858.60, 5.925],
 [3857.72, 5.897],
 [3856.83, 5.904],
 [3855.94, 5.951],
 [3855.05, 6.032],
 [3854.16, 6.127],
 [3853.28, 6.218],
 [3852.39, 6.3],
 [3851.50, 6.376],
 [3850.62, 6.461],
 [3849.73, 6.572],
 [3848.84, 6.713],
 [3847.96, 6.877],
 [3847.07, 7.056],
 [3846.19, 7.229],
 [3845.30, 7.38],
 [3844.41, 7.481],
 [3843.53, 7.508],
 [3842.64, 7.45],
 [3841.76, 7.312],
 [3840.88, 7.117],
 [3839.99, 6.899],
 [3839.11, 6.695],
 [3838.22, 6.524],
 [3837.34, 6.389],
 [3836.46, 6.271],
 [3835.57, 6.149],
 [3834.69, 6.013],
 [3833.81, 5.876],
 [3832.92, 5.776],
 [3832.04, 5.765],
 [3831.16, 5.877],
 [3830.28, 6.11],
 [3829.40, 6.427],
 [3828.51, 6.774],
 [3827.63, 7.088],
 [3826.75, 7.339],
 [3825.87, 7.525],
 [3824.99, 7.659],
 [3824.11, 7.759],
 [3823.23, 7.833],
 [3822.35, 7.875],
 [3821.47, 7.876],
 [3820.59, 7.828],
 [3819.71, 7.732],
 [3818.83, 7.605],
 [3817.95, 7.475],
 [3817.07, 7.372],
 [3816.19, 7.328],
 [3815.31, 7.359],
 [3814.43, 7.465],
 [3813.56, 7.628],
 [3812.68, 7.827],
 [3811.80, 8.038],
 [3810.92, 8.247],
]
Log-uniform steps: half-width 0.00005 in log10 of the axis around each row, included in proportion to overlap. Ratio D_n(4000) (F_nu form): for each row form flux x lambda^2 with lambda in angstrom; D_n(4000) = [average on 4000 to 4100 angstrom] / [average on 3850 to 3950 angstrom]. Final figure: 1.39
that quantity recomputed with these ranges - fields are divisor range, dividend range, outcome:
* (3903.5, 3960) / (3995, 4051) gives 1.21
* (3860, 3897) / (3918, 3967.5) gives 1.27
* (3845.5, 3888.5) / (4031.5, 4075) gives 1.57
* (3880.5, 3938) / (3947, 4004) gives 1.26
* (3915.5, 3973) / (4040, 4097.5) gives 1.19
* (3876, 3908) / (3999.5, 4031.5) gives 1.47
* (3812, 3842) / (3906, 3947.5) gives 1.27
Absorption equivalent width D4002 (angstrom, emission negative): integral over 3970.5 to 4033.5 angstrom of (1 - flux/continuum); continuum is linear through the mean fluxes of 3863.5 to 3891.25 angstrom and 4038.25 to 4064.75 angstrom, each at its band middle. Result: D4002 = -3.38 angstrom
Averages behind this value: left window 7.56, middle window 9.75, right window 9.93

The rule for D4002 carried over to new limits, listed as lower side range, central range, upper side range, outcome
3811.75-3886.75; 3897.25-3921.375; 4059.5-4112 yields 0.73 angstrom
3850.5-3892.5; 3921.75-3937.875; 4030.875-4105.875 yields -1.85 angstrom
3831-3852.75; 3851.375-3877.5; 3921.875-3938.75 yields 0.86 angstrom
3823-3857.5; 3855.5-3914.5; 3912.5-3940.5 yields 3.05 angstrom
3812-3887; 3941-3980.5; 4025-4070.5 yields -2.21 angstrom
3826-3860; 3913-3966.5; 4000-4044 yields -3.14 angstrom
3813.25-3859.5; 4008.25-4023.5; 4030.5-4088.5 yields -0.91 angstrom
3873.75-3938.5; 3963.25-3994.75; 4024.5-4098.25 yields -1.97 angstrom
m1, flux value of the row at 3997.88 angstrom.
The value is 10.66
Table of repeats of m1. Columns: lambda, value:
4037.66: 10.28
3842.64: 7.45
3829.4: 6.427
